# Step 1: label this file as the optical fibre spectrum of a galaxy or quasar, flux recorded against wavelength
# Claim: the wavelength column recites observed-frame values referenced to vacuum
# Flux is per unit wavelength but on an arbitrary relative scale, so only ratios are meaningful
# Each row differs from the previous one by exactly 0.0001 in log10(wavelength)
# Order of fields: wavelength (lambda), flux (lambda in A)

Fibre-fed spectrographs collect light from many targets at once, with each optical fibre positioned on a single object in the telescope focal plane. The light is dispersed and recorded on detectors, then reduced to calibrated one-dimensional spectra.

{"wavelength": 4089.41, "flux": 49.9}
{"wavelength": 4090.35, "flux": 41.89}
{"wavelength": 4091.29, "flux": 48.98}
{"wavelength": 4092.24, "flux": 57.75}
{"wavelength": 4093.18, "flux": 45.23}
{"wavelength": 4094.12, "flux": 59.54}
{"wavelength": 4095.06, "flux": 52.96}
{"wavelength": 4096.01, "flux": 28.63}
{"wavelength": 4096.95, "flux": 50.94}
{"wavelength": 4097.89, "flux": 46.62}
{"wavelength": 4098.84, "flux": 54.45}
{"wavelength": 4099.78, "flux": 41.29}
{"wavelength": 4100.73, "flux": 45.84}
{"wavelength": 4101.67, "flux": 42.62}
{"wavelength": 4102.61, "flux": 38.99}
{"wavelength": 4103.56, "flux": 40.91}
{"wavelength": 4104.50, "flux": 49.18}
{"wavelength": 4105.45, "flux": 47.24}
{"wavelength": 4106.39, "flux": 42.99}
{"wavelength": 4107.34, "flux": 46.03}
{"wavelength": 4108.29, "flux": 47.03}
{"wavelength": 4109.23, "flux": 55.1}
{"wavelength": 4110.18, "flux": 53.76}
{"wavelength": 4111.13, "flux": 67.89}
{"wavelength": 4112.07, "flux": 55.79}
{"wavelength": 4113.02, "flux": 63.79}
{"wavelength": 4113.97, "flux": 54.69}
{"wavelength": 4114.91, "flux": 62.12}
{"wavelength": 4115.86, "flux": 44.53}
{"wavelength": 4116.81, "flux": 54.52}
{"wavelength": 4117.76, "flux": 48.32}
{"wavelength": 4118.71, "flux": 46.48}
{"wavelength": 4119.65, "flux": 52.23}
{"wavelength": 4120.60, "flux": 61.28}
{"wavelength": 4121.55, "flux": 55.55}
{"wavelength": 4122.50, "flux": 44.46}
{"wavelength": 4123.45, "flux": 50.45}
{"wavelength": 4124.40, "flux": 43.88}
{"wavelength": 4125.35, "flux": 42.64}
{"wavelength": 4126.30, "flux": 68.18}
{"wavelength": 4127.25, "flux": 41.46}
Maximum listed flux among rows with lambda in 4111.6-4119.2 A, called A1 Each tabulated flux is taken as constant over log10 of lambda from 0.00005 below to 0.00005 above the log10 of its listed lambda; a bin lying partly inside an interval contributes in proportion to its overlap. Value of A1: 63.79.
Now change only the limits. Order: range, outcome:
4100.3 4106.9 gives 49.18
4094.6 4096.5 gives 52.96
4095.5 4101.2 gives 54.45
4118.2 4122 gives 61.28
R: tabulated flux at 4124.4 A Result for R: 43.88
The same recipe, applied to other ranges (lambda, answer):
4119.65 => 52.23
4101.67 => 42.62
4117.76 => 48.32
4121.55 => 55.55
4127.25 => 41.46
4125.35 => 42.64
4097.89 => 46.62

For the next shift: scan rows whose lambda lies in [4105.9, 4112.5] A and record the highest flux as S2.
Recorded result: 67.89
